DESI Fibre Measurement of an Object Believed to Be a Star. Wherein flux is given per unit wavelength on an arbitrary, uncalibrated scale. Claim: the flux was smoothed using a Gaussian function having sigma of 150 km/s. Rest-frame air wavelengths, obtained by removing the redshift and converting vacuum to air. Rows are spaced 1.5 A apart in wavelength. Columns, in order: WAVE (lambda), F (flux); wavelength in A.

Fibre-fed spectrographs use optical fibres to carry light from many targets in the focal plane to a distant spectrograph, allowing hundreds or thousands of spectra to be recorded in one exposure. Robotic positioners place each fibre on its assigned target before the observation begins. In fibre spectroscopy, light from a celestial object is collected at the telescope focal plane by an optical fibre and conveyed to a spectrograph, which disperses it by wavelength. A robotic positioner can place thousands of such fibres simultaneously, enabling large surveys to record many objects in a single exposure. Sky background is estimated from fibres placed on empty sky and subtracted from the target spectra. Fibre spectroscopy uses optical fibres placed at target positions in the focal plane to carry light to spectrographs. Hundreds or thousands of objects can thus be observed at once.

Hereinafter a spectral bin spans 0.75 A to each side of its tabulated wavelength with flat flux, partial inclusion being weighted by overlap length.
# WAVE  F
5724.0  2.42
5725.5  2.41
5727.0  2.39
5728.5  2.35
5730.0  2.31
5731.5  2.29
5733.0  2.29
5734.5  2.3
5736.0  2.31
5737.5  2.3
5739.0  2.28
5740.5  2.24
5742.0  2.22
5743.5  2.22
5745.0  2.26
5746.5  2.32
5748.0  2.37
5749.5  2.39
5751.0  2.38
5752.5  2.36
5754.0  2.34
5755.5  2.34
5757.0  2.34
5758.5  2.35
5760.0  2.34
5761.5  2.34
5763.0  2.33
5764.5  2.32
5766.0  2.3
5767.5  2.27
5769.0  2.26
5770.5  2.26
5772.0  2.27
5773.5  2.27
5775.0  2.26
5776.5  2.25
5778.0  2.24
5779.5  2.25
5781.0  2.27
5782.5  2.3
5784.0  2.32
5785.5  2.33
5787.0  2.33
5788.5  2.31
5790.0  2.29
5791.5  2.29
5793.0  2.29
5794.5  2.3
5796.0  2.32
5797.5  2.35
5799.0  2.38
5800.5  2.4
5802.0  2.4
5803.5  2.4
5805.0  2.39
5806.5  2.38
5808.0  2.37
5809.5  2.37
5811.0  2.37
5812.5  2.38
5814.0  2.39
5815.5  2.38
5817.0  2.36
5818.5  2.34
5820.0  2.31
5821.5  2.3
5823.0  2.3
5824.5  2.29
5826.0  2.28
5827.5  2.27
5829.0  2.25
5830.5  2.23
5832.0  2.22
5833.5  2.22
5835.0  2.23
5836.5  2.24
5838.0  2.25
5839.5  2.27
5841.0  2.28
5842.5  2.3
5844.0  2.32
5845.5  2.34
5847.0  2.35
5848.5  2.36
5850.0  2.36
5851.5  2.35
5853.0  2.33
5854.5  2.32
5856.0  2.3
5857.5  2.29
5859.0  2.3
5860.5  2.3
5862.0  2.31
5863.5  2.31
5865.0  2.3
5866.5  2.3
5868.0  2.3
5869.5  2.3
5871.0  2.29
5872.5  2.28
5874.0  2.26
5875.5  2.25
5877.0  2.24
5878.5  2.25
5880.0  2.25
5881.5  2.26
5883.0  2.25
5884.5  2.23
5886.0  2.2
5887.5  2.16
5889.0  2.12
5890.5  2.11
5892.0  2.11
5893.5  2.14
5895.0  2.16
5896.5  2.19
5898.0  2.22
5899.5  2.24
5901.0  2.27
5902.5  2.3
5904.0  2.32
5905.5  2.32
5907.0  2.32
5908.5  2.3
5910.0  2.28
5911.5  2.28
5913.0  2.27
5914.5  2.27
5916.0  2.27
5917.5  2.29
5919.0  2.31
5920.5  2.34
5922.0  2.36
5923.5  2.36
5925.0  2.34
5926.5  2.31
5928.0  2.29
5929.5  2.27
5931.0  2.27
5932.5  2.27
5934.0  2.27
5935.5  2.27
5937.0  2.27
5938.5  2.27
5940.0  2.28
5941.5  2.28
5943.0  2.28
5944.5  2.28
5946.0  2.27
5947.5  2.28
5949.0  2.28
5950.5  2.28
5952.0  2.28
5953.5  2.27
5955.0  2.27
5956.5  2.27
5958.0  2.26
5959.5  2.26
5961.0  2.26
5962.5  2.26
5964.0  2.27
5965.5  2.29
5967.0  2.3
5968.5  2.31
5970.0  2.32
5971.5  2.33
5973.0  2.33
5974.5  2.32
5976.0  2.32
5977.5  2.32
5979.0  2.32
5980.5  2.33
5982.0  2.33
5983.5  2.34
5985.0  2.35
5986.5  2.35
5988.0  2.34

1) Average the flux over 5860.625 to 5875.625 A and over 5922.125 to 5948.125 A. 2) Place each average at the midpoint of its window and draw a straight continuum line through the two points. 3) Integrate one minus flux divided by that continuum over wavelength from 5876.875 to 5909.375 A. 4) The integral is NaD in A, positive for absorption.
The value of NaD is 0.9 A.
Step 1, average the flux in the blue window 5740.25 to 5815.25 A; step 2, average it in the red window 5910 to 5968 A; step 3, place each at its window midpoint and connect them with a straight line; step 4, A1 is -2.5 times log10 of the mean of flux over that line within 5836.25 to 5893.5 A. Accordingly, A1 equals 0.015 mag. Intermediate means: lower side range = 2.32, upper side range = 2.28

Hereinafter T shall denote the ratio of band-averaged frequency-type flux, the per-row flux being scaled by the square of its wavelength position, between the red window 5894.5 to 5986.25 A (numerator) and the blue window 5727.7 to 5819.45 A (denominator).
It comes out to 1.04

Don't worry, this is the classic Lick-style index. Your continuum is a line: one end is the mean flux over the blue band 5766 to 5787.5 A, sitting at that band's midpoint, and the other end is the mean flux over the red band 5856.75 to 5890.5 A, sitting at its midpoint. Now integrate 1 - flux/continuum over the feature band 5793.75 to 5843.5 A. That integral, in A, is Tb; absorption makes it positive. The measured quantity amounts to -1.1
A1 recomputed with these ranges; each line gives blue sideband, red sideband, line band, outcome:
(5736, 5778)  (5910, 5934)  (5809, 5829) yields -0.014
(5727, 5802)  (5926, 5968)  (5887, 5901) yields 0.057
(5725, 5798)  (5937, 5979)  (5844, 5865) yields -0.012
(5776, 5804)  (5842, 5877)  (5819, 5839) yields 0.024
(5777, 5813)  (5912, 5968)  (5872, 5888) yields 0.031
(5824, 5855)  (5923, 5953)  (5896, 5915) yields 0.004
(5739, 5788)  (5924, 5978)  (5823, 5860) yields 0.002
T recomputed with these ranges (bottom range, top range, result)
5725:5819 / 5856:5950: 1.02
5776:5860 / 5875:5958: 1.01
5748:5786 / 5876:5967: 1.03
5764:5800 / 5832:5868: 1.03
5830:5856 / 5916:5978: 1.04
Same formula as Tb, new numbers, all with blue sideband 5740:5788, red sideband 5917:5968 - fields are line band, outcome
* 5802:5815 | -0.5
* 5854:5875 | 0.0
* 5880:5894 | 0.7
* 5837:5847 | 0.0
